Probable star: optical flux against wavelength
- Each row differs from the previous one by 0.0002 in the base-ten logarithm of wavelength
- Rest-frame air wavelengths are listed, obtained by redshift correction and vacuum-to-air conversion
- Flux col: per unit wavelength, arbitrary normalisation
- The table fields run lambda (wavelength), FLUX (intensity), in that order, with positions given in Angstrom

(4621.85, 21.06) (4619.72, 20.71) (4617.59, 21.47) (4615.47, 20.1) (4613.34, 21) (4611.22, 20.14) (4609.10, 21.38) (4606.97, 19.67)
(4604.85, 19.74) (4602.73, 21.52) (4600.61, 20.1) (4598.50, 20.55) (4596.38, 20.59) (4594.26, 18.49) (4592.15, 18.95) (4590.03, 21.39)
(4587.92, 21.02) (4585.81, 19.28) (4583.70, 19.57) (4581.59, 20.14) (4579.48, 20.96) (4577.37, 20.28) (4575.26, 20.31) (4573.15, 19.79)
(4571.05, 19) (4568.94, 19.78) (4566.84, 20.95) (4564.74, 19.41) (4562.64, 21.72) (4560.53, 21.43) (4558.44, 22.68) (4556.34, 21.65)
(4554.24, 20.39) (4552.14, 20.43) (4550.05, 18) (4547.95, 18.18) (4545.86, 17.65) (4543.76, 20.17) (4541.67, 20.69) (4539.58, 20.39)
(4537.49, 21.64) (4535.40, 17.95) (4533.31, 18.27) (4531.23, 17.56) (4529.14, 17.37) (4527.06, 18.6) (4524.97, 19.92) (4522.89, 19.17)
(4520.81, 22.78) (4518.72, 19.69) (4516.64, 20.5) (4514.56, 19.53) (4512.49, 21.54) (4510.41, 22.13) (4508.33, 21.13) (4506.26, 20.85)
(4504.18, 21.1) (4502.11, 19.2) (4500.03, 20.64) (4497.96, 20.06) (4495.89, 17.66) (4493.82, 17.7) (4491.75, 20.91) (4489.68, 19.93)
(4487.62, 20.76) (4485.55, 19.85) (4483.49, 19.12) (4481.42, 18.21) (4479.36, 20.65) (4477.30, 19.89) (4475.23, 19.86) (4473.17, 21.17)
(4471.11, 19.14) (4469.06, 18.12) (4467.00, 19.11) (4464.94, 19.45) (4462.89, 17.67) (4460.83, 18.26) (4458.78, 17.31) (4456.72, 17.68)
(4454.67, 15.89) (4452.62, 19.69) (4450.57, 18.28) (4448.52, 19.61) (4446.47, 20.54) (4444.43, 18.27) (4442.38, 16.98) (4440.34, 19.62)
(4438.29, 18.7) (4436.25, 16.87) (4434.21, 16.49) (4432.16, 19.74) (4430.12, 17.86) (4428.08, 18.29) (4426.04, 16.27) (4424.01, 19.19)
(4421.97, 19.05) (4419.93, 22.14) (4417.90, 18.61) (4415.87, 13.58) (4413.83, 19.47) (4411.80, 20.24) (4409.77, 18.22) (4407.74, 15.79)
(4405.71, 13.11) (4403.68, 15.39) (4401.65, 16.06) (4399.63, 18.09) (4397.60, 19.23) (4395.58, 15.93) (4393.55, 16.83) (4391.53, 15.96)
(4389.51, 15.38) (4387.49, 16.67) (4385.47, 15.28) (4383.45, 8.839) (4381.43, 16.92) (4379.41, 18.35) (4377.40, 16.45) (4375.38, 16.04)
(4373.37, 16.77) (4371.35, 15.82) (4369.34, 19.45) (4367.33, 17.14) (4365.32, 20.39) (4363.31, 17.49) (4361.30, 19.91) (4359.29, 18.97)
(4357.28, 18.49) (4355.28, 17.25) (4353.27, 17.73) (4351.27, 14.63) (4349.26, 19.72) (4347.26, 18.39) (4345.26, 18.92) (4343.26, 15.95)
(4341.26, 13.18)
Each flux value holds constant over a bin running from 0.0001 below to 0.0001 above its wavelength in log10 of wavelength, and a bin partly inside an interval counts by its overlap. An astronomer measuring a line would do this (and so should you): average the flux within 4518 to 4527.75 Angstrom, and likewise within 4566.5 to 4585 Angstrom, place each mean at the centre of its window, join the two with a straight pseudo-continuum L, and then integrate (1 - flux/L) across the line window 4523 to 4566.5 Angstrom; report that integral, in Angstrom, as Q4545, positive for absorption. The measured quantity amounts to 0.7 Angstrom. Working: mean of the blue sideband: 20.1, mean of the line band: 19.7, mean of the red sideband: 20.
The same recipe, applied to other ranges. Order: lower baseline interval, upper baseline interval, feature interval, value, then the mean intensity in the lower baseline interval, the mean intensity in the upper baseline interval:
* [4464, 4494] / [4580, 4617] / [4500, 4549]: 0.07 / 19.6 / 20.2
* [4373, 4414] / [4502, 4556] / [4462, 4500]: -1.71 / 16.4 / 19.8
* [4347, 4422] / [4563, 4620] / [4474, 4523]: -3.31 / 17.2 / 20.2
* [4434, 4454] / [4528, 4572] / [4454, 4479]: 0.12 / 18.5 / 19.8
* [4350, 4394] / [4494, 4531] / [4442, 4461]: 0.35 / 16.9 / 20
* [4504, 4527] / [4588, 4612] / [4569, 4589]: 0.32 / 20.6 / 20.3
